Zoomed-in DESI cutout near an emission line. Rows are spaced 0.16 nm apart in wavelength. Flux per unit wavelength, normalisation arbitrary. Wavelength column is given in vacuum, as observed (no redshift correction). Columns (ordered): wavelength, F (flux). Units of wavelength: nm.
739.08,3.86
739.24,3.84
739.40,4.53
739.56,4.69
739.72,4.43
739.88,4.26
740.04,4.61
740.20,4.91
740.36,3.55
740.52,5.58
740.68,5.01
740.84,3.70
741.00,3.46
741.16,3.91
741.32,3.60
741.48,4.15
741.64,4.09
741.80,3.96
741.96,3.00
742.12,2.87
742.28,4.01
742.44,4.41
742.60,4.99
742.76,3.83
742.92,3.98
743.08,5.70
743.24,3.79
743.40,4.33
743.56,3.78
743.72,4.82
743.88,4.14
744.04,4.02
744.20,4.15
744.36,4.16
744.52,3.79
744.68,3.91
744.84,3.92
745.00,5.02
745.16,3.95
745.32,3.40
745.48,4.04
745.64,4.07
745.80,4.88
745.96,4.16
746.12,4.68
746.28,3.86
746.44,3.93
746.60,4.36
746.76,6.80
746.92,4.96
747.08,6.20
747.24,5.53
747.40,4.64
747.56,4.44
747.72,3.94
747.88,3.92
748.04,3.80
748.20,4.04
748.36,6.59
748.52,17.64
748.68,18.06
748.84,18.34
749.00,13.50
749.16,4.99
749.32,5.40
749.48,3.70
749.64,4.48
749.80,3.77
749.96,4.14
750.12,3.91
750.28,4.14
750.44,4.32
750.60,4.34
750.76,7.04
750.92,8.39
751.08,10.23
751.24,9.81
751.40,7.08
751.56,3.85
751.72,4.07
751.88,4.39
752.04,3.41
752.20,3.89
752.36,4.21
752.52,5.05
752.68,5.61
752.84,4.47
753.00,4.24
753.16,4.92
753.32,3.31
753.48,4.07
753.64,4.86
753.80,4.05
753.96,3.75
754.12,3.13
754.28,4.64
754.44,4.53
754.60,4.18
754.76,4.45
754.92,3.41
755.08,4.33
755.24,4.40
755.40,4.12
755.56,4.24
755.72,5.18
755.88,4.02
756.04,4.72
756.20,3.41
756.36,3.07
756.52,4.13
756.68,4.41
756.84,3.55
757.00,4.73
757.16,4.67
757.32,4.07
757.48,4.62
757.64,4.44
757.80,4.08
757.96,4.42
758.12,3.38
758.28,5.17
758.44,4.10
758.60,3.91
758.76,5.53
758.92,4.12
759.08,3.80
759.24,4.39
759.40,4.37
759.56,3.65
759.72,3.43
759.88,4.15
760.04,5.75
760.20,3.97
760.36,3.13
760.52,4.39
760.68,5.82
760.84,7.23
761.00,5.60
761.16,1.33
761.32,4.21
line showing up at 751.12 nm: [N II] 6583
